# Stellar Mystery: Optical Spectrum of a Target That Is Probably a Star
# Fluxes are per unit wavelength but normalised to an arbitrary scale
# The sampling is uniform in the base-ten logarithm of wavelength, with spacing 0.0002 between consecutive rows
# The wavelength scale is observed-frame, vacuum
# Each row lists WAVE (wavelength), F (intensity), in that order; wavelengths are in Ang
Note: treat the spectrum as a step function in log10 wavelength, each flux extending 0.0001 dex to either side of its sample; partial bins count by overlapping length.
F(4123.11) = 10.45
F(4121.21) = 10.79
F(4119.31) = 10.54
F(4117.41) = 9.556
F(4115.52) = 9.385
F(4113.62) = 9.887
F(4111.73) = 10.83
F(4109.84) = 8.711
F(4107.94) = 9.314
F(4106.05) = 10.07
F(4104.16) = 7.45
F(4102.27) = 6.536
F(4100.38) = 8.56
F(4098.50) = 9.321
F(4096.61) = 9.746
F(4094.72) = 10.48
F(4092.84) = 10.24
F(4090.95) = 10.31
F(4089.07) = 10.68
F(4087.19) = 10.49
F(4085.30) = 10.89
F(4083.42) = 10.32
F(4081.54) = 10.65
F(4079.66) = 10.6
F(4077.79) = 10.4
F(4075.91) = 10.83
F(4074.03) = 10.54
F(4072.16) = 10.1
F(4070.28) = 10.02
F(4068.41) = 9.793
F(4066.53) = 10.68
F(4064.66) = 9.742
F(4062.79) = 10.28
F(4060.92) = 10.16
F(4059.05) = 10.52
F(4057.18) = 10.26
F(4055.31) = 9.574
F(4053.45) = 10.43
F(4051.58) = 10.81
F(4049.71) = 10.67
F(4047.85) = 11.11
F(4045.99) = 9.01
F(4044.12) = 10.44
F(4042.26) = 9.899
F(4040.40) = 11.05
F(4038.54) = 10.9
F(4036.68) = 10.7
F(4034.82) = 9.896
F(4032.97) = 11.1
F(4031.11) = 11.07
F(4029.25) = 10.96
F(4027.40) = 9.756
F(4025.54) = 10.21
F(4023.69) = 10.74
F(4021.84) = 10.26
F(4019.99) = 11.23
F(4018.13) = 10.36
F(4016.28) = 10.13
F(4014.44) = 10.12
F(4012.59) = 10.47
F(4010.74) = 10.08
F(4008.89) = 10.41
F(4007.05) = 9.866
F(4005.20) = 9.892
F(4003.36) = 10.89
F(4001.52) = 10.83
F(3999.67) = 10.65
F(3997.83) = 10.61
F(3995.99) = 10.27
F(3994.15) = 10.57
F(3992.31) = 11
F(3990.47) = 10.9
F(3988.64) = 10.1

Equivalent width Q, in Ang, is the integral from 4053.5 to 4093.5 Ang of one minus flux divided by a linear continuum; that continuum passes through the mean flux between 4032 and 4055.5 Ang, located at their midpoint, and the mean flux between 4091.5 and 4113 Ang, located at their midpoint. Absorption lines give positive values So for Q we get -2.1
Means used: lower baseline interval 10.5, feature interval 10.3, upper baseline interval 9.24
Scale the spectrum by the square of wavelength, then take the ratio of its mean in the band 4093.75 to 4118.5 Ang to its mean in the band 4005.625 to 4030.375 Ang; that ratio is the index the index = 0.9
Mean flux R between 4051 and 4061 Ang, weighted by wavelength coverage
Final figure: 10.3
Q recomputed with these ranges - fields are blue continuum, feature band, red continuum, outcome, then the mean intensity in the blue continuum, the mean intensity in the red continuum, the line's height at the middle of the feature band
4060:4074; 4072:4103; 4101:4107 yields -3.70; 10.1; 8.05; 8.98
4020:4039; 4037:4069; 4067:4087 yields 0.54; 10.6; 10.4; 10.5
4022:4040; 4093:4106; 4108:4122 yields 1.51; 10.6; 9.9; 10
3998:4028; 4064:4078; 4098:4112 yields -1.38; 10.4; 8.74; 9.35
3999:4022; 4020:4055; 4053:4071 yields -0.81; 10.4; 10.1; 10.3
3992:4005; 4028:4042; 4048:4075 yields -0.42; 10.6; 10.3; 10.4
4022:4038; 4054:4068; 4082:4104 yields -0.04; 10.6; 9.71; 10.1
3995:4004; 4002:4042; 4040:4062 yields 0.07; 10.6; 10.3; 10.5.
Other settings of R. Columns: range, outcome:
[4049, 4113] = 10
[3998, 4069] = 10.4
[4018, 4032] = 10.6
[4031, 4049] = 10.5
